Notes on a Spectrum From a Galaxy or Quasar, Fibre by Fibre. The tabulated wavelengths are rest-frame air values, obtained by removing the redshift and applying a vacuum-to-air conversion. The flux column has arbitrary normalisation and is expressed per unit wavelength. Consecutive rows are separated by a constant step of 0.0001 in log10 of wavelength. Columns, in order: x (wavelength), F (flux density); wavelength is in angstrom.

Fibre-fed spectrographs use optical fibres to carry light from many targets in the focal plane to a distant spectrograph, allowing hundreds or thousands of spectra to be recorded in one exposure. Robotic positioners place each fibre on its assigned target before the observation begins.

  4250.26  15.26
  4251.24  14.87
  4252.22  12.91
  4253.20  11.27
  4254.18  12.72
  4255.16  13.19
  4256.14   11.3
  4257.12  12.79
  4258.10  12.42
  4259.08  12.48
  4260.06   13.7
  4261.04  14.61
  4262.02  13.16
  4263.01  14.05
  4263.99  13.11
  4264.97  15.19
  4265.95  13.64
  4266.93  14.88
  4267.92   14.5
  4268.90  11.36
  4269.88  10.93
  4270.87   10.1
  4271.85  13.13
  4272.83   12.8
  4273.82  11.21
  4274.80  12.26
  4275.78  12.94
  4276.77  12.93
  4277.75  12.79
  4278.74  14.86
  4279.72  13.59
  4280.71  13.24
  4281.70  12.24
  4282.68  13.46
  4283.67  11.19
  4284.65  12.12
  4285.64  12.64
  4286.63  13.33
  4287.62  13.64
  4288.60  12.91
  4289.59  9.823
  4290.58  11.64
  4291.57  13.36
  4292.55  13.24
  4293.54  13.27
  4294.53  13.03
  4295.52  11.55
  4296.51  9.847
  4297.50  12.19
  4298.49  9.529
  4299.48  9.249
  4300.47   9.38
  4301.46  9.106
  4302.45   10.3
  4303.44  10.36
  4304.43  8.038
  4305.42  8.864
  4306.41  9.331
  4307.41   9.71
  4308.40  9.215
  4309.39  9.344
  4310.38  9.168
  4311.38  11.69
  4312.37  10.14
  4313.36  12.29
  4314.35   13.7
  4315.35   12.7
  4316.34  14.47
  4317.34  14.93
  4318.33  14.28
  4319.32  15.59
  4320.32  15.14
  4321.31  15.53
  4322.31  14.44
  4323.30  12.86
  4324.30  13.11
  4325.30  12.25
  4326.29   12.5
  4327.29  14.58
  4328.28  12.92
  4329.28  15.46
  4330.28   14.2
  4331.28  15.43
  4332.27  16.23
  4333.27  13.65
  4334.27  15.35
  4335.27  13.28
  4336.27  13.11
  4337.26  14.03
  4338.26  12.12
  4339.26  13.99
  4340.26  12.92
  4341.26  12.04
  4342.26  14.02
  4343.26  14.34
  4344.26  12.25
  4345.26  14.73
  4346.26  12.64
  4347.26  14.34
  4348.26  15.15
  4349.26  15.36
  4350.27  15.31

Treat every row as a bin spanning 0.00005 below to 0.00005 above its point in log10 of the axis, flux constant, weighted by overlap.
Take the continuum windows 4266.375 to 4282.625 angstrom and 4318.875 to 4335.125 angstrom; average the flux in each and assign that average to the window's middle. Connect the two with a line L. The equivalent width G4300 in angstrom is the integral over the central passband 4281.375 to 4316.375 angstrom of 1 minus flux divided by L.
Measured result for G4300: 5.77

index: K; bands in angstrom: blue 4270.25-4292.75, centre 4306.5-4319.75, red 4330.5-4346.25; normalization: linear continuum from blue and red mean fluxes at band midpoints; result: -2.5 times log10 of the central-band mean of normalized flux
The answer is 0.11 mag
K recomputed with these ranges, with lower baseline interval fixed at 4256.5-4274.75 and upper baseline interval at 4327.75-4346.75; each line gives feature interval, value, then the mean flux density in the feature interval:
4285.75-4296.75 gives 0.07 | 12.4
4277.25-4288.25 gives 0.01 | 13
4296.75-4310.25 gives 0.37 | 9.58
